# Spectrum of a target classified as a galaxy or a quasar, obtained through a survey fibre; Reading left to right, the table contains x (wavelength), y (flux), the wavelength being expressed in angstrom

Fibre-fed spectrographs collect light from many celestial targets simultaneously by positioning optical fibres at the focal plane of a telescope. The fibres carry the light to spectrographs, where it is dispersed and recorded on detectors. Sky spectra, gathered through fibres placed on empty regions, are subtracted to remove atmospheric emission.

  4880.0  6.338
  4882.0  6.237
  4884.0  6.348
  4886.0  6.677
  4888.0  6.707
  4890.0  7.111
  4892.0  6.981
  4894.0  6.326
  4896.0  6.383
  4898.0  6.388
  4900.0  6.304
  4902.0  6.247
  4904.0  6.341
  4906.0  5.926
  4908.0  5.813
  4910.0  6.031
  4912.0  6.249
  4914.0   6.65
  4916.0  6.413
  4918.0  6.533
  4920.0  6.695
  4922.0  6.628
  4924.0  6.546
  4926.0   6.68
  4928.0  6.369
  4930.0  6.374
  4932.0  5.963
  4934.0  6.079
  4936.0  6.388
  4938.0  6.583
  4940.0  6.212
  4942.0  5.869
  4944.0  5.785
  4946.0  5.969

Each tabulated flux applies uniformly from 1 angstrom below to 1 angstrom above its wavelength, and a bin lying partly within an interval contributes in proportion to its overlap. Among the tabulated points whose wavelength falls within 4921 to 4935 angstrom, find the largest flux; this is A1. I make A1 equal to 6.68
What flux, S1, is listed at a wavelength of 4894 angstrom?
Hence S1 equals 6.326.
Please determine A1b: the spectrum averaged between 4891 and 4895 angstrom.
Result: 6.65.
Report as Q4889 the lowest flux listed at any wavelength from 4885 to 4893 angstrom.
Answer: 6.677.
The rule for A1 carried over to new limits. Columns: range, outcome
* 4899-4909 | 6.341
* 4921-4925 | 6.628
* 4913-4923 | 6.695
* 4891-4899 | 6.981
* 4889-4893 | 7.111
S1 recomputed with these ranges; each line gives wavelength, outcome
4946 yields 5.969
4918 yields 6.533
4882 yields 6.237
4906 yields 5.926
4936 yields 6.388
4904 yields 6.341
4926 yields 6.68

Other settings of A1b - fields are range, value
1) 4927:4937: 6.23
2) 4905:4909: 5.87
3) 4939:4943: 6.04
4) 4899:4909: 6.13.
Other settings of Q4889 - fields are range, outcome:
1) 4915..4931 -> 6.369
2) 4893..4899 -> 6.326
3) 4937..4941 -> 6.212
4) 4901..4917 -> 5.813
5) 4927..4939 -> 5.963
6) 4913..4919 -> 6.413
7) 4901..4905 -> 6.247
